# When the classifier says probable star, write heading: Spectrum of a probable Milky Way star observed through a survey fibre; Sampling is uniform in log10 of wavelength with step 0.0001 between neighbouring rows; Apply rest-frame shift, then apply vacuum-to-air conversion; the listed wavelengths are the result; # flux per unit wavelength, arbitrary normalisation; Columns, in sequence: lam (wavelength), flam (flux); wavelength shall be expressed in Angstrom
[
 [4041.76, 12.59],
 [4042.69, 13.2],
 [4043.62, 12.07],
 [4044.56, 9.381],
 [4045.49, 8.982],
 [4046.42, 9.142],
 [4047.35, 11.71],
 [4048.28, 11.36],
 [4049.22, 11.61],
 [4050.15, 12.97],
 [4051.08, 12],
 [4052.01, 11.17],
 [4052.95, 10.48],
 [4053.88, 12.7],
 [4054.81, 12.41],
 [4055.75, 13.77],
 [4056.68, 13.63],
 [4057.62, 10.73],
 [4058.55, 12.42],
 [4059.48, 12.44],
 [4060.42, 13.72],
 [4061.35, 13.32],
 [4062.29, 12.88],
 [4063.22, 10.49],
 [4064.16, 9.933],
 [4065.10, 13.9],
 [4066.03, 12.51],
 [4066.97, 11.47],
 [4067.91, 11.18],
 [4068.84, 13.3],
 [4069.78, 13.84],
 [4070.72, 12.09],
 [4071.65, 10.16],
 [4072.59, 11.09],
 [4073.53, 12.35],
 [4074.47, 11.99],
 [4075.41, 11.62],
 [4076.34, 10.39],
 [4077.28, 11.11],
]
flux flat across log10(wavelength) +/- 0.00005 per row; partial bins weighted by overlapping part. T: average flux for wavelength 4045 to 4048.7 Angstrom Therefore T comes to 10.3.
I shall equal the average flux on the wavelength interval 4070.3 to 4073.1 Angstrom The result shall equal 11.1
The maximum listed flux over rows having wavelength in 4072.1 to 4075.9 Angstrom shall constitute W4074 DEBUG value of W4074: 12.35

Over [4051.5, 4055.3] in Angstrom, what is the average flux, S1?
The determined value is 11.7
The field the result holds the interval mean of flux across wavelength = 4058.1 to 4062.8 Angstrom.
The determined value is 12.9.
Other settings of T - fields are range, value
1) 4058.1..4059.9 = 12.5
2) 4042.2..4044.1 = 12.6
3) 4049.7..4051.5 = 12.5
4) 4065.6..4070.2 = 12.4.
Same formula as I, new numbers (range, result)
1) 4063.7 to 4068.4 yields 11.8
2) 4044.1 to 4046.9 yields 9.2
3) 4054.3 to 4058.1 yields 12.6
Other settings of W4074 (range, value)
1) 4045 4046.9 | 9.142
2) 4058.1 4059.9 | 12.44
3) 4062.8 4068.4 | 13.9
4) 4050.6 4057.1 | 13.77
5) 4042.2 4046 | 13.2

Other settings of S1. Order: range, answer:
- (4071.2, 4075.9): 11.4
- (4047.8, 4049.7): 11.5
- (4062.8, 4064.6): 10.2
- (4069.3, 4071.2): 12.9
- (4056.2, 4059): 12.3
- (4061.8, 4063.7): 11.7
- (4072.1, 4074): 11.7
